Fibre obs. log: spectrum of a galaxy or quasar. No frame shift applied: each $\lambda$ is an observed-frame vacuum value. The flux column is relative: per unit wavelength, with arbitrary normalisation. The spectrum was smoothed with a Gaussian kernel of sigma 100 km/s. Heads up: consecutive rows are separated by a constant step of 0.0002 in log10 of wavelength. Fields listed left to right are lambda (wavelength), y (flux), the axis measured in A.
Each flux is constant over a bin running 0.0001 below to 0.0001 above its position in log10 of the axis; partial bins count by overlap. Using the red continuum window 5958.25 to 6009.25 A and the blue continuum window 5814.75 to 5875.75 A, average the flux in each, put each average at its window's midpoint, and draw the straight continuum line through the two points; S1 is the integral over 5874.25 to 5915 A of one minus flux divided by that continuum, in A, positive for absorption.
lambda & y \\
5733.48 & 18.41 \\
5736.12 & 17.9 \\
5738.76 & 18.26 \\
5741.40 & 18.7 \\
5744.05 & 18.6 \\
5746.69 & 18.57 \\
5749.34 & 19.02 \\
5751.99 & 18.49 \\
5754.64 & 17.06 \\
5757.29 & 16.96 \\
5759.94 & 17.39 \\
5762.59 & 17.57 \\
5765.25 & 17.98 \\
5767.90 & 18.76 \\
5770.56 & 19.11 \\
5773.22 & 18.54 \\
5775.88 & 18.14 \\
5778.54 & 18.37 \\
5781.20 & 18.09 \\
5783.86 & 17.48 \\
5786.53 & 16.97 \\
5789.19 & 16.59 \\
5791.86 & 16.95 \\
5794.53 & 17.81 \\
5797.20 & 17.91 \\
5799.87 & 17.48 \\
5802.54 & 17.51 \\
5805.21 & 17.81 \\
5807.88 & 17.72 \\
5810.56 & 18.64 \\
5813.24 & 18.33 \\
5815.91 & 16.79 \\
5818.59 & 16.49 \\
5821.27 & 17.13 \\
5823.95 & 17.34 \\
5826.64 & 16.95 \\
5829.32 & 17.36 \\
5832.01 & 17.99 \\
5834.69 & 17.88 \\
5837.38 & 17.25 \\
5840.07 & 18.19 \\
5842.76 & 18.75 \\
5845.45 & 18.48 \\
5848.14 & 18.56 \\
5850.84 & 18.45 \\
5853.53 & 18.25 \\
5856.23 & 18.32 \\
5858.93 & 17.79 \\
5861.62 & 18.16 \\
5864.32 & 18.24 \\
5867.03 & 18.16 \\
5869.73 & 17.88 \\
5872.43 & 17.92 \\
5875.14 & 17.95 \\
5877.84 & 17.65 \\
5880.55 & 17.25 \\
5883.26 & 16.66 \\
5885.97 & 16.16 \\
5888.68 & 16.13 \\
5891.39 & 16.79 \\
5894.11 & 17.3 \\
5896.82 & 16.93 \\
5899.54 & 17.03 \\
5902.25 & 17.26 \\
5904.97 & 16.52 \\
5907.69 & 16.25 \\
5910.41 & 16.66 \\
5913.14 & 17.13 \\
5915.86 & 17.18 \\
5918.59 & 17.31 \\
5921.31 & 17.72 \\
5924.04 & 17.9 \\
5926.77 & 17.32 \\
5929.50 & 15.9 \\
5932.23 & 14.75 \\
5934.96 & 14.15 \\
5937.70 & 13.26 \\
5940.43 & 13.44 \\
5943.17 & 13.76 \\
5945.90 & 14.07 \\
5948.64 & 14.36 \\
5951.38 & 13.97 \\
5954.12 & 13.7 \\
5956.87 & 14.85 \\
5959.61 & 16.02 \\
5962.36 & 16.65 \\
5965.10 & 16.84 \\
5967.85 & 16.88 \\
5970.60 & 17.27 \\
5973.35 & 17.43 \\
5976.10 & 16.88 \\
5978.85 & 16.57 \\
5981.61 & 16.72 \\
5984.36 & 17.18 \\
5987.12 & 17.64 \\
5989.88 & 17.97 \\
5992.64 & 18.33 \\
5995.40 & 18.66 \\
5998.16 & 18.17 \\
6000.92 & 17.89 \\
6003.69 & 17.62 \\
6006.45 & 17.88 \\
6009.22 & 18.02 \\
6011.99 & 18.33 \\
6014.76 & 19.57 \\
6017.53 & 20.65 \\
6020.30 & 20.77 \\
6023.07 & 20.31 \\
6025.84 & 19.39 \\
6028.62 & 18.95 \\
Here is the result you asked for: 1.79 A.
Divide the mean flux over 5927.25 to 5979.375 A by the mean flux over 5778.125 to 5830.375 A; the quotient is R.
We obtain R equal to 0.88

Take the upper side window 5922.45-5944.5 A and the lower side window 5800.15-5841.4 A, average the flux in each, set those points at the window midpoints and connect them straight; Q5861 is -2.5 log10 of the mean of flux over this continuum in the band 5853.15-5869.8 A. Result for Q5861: -0.09 mag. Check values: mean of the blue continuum 17.6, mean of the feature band 18.1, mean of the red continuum 15.1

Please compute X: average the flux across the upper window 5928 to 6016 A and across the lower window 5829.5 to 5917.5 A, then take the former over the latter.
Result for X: 0.9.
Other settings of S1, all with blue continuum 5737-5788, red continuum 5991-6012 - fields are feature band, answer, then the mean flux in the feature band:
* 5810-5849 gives 0.8 A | 17.7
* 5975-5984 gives 0.7 A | 16.8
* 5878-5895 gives 1.3 A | 16.8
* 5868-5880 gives 0.2 A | 17.8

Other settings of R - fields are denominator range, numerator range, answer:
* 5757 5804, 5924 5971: 0.85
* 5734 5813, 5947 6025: 0.97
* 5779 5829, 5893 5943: 0.93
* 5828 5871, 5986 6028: 1.04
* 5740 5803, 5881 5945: 0.91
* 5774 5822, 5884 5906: 0.95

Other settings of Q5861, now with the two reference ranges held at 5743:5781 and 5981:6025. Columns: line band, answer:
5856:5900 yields 0.06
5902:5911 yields 0.11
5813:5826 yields 0.07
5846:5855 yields -0.01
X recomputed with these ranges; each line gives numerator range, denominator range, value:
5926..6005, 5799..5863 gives 0.91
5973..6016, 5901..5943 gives 1.11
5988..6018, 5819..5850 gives 1.03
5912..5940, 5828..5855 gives 0.89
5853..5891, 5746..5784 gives 0.97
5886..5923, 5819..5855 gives 0.95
